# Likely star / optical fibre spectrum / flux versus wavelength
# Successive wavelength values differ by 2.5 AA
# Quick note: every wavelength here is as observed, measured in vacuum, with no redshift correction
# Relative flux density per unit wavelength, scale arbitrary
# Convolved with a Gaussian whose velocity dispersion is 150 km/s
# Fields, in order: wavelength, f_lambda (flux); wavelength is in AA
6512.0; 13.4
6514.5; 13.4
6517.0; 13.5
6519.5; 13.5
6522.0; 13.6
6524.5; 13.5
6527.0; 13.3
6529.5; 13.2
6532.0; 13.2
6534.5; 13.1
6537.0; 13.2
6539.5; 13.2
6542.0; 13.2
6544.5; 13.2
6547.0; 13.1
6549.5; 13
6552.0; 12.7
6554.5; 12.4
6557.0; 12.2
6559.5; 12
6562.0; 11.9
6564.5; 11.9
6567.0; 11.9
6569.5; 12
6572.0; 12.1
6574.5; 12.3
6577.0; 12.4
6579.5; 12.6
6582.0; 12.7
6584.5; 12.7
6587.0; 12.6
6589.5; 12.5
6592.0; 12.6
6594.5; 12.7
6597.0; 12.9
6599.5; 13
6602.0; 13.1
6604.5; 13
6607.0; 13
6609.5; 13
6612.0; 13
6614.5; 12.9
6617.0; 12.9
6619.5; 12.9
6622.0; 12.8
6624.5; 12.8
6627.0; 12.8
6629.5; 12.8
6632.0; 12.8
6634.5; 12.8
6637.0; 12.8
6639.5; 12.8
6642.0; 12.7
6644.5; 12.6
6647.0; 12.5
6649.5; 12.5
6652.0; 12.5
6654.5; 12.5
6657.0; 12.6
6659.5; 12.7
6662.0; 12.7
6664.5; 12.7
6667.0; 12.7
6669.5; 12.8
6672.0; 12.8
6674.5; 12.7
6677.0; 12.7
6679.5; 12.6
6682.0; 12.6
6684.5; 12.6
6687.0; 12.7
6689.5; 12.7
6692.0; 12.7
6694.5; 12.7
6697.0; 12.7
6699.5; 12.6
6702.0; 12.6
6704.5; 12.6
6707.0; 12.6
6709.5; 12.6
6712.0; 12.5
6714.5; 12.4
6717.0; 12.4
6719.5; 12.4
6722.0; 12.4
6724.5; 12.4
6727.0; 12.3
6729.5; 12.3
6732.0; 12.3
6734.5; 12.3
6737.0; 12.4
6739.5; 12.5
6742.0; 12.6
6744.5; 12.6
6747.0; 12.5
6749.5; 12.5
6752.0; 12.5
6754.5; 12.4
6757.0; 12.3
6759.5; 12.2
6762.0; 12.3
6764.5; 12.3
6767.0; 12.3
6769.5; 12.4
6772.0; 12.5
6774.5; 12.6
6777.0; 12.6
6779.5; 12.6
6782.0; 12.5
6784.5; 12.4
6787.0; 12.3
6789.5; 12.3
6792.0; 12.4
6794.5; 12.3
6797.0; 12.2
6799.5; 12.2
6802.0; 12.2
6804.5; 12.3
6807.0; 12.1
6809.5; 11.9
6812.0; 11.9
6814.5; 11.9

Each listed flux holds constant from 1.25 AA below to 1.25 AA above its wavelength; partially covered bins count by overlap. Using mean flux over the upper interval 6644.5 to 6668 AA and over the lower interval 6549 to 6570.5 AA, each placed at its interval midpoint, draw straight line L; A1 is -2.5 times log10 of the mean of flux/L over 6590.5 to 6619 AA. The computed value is -0.05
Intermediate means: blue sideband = 12.2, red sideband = 12.6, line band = 12.9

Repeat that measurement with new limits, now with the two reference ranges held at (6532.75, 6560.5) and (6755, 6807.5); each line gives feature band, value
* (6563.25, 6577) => 0.06 mag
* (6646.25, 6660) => 0.01 mag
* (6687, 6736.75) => 0.00 mag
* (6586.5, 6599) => 0.01 mag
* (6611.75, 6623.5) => -0.02 mag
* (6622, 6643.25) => -0.01 mag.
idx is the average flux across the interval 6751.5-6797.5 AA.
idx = 12.4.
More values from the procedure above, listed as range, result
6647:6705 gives 12.6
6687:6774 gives 12.5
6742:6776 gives 12.4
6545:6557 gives 12.8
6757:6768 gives 12.3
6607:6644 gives 12.8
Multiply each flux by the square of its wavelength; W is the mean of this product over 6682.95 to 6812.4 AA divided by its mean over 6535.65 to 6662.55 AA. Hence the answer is 1.02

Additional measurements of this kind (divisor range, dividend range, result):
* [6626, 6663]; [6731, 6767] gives 1.01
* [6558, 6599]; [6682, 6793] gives 1.06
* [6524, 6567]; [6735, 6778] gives 1.04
